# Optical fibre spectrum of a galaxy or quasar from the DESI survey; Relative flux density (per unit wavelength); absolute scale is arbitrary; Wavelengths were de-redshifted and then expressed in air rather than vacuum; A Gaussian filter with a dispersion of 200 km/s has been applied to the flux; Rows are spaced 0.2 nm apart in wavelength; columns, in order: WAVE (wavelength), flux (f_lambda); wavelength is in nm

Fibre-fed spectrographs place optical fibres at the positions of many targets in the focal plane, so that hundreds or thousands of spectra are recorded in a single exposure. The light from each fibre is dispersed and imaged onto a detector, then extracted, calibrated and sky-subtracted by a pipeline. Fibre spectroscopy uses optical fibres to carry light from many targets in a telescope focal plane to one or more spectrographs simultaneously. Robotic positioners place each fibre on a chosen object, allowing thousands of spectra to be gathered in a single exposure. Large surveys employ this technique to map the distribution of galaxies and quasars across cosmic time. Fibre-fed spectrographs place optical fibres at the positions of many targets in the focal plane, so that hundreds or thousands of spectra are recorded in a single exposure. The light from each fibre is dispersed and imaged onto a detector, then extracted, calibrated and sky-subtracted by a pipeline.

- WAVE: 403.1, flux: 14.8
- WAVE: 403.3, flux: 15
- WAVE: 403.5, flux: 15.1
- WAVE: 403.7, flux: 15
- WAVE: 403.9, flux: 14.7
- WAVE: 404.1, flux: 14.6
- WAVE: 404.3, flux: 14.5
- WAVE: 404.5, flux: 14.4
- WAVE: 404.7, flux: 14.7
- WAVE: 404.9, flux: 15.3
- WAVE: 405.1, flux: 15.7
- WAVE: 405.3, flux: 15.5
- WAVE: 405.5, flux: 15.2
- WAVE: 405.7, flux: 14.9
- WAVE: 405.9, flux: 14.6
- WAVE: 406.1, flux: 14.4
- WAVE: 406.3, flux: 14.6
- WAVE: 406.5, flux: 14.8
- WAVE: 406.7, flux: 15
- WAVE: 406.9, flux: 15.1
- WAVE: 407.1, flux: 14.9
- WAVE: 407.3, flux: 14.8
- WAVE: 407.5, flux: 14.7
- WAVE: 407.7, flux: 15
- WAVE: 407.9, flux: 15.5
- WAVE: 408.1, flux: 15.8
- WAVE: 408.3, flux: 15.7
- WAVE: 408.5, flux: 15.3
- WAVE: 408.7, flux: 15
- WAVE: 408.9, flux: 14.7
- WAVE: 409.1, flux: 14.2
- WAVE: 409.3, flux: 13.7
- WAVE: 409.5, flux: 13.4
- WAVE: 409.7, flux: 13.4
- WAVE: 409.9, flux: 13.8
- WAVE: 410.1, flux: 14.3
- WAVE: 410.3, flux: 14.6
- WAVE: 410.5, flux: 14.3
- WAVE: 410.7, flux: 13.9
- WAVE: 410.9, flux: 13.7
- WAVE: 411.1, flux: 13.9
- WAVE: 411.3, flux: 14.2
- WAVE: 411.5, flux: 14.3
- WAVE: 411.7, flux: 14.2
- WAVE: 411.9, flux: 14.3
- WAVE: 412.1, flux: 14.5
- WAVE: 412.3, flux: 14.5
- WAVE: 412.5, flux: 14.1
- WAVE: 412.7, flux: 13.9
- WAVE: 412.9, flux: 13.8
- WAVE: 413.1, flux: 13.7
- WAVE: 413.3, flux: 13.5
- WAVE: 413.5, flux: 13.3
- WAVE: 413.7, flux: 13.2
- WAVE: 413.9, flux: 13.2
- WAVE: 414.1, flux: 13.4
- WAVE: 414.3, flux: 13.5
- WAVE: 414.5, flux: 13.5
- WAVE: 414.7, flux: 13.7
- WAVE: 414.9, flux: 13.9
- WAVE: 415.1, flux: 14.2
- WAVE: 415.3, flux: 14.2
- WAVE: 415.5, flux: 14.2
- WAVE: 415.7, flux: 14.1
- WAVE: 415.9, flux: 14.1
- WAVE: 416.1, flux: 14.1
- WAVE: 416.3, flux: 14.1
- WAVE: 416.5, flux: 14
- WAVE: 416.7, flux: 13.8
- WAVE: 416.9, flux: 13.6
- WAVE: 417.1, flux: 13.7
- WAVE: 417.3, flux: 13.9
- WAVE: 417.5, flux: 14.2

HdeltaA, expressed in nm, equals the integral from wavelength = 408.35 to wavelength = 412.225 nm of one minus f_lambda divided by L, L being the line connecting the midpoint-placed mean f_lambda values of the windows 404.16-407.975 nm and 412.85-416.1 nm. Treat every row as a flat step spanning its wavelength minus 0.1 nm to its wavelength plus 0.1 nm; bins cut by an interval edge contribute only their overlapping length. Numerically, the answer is 0.03 nm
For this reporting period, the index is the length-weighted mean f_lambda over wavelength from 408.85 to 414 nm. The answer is 13.9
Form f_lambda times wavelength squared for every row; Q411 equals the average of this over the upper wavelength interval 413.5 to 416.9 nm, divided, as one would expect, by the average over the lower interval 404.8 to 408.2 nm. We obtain 0.96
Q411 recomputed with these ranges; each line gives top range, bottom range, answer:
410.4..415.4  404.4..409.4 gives 0.96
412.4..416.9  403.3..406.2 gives 0.97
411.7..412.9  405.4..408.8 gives 0.97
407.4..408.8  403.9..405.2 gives 1.05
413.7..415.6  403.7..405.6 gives 0.96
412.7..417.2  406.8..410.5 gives 0.97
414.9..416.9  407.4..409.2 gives 0.97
